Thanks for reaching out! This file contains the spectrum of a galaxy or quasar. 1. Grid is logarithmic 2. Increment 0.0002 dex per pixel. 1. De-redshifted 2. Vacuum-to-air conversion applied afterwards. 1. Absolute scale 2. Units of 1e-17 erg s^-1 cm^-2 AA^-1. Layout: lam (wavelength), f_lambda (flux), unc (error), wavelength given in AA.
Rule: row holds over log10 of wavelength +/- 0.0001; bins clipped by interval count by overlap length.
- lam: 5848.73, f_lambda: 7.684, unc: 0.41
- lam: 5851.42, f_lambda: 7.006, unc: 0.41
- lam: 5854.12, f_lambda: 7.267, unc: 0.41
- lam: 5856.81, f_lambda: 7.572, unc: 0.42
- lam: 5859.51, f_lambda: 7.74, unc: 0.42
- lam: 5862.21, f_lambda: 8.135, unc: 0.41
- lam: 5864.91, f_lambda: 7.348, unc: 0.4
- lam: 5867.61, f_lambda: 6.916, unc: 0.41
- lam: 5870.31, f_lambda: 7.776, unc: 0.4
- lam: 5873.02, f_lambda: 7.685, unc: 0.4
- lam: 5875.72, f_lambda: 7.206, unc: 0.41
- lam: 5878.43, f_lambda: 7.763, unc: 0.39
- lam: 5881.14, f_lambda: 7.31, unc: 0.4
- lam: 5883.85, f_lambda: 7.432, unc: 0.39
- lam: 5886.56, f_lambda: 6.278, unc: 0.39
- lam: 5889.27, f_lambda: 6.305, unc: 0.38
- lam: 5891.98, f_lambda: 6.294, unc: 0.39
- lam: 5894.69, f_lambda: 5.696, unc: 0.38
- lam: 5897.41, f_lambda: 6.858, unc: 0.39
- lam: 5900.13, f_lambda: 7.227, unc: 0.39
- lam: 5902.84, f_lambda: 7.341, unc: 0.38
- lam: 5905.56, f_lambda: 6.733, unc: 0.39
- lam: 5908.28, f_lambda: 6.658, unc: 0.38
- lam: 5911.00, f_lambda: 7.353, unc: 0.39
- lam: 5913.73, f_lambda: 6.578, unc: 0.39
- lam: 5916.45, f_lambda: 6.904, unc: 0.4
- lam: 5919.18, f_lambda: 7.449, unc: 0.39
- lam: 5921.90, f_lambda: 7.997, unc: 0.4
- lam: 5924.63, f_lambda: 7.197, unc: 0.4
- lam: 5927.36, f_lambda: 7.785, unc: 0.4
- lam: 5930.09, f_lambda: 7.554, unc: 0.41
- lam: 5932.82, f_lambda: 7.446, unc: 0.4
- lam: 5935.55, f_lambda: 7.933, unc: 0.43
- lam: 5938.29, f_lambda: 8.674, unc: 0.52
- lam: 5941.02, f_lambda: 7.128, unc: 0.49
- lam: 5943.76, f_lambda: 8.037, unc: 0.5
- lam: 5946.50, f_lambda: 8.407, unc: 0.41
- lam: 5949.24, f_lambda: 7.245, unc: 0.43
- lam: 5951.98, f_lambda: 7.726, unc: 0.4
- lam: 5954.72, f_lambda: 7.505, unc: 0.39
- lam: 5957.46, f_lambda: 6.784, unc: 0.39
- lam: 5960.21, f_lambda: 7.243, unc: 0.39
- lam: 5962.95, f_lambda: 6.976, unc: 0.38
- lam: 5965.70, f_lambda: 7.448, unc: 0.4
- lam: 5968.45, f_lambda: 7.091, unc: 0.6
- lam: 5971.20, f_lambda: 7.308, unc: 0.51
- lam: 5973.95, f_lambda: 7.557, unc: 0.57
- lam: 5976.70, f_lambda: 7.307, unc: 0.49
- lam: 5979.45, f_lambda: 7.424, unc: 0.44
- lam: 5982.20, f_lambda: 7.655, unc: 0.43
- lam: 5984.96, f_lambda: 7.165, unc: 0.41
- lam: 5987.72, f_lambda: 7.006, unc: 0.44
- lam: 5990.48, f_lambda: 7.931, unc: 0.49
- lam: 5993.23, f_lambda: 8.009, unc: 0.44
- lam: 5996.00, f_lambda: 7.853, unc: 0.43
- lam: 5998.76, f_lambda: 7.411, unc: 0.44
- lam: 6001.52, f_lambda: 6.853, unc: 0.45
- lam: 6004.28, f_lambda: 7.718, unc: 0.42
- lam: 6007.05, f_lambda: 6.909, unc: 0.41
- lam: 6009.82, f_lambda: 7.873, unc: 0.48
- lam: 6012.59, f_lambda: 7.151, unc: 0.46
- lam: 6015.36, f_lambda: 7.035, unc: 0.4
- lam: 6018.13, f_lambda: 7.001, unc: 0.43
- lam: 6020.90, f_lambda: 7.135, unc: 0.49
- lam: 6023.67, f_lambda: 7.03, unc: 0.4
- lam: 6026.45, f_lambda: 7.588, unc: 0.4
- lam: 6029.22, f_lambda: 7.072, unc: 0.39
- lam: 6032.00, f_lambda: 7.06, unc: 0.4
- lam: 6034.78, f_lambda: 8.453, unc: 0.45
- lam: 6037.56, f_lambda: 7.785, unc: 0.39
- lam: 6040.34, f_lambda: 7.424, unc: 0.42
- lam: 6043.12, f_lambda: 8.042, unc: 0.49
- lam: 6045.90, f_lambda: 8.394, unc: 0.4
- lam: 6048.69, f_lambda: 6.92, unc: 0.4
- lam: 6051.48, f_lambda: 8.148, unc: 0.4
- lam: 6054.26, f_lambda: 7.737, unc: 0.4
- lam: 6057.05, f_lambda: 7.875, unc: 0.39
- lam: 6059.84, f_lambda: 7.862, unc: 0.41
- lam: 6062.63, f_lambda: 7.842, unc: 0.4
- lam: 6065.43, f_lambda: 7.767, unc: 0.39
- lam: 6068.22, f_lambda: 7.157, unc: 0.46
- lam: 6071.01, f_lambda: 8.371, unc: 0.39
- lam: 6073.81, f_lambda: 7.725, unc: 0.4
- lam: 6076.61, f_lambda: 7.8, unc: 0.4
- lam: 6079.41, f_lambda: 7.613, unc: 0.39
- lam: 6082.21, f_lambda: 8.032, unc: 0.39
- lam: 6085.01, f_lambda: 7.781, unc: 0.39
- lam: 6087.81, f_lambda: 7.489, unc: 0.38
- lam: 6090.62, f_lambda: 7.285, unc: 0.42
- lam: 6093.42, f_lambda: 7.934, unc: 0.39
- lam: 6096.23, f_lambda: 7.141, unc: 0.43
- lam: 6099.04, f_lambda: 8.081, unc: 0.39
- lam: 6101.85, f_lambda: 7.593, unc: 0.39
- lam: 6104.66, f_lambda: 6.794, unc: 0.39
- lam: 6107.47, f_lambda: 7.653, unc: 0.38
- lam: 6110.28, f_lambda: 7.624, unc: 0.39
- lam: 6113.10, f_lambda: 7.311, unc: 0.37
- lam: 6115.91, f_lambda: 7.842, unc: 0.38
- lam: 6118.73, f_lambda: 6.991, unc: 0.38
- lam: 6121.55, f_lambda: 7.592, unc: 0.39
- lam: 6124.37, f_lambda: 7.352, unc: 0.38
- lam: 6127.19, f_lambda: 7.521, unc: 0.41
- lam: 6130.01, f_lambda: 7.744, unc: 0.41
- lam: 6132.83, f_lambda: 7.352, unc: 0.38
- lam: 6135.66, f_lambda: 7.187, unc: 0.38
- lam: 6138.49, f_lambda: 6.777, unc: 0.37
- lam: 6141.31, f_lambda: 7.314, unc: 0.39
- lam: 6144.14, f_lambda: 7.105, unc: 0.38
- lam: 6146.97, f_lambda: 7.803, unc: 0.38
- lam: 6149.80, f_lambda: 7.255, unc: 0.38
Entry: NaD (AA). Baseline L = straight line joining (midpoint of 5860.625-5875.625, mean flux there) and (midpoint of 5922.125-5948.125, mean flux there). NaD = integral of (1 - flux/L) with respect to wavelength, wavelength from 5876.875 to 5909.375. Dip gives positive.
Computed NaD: 3.4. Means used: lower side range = 7.55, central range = 6.83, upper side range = 7.8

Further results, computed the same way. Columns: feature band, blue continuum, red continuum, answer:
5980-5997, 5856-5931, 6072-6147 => -0.6 AA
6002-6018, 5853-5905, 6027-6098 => 0.6 AA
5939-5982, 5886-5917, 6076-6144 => -3.3 AA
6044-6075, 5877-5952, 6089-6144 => -1.8 AA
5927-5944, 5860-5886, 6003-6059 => -0.6 AA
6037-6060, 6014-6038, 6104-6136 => -1.4 AA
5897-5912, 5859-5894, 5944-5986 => 0.5 AA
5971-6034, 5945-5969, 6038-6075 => 1.8 AA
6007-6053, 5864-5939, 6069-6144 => -0.6 AA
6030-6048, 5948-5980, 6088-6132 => -1.0 AA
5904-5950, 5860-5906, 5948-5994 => -1.6 AA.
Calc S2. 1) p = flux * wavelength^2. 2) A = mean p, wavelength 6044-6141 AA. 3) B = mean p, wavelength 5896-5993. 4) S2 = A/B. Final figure 1.08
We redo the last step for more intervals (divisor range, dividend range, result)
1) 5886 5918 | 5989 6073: 1.18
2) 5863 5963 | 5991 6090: 1.09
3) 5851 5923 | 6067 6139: 1.13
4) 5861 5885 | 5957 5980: 1.00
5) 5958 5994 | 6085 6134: 1.06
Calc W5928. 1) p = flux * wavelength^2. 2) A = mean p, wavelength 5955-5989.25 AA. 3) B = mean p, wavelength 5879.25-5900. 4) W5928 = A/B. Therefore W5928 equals 1.1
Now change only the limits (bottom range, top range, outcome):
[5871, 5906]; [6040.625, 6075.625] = 1.19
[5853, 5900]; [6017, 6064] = 1.13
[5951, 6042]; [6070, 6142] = 1.06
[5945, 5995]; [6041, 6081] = 1.08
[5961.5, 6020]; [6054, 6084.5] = 1.09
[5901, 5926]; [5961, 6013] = 1.06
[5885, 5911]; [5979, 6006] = 1.16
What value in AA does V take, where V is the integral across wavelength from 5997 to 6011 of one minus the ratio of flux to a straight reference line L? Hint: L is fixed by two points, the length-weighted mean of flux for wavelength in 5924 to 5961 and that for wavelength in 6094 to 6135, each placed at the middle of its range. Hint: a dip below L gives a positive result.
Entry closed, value 0.40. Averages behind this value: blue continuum 7.63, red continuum 7.47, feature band 7.36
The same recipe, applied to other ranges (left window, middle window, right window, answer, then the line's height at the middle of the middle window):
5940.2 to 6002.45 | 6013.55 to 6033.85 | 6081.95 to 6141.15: 0.8 AA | 7.45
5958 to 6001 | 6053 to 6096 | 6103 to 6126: -1.9 AA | 7.4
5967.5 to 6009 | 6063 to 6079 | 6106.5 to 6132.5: -0.6 AA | 7.48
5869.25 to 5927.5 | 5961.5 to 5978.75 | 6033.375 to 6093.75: 0.2 AA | 7.38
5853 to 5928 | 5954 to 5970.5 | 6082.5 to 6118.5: 0.3 AA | 7.29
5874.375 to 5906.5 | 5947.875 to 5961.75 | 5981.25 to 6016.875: -0.2 AA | 7.2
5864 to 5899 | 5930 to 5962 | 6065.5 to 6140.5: -2.2 AA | 7.14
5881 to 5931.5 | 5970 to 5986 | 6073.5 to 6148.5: -0.5 AA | 7.17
